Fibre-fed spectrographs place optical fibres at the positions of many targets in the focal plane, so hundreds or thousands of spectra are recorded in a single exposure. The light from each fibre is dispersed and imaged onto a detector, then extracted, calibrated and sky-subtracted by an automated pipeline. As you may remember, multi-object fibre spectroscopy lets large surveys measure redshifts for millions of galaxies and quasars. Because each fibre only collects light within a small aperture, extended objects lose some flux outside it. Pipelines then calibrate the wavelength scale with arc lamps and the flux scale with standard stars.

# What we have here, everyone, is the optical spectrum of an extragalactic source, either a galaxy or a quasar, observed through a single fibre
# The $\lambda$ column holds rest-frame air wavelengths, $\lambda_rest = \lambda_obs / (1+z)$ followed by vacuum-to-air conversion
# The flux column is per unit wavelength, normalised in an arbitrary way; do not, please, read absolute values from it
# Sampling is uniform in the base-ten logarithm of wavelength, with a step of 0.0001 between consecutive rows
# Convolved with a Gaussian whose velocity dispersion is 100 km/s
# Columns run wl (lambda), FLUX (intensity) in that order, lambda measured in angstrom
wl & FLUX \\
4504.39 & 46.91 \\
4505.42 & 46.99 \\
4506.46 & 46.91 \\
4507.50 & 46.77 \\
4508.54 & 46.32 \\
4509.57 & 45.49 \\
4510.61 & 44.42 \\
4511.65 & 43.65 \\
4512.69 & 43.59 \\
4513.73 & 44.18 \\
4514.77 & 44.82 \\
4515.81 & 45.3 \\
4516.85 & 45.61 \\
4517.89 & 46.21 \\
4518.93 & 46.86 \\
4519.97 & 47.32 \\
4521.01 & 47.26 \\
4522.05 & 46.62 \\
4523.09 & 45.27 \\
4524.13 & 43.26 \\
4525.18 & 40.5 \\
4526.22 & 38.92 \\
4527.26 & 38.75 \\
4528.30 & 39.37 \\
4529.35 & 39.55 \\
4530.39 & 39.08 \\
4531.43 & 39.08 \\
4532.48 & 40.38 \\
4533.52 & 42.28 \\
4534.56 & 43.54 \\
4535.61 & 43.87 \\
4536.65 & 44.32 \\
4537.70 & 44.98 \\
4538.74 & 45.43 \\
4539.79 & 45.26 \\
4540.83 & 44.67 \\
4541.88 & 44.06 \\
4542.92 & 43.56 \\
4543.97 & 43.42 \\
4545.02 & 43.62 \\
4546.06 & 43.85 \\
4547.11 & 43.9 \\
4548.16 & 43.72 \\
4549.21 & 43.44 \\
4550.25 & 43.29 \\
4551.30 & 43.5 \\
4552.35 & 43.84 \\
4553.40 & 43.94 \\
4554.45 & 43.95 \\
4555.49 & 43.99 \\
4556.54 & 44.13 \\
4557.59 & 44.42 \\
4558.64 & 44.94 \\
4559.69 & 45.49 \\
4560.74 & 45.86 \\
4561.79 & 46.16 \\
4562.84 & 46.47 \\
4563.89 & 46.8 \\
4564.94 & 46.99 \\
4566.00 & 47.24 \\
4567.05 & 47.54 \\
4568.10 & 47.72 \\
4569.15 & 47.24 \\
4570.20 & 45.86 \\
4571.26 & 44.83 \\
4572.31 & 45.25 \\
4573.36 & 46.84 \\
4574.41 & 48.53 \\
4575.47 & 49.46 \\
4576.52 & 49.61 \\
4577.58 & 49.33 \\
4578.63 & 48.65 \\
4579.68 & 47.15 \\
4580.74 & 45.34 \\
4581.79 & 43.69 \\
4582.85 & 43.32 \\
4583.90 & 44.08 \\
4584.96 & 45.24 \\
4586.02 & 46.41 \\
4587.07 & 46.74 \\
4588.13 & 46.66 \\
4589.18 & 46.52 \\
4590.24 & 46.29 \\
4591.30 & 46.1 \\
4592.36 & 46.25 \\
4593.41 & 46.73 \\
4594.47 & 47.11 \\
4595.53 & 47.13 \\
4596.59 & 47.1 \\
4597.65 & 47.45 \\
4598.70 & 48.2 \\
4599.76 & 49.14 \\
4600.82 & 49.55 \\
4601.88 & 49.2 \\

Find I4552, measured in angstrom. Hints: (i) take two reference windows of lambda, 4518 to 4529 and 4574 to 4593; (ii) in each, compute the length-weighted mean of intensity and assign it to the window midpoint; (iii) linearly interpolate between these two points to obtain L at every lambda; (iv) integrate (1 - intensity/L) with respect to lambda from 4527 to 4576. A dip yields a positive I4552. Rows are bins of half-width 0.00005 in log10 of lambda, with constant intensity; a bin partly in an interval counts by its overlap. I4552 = 0.6 angstrom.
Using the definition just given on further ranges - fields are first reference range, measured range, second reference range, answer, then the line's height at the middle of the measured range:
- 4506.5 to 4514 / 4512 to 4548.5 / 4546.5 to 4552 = 0.65 angstrom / 44.3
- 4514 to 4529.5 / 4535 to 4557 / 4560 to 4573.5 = 0.59 angstrom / 45.3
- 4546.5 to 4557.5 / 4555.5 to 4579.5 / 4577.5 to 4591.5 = -1.00 angstrom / 44.9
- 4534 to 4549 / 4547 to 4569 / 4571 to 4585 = 0.04 angstrom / 45.2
